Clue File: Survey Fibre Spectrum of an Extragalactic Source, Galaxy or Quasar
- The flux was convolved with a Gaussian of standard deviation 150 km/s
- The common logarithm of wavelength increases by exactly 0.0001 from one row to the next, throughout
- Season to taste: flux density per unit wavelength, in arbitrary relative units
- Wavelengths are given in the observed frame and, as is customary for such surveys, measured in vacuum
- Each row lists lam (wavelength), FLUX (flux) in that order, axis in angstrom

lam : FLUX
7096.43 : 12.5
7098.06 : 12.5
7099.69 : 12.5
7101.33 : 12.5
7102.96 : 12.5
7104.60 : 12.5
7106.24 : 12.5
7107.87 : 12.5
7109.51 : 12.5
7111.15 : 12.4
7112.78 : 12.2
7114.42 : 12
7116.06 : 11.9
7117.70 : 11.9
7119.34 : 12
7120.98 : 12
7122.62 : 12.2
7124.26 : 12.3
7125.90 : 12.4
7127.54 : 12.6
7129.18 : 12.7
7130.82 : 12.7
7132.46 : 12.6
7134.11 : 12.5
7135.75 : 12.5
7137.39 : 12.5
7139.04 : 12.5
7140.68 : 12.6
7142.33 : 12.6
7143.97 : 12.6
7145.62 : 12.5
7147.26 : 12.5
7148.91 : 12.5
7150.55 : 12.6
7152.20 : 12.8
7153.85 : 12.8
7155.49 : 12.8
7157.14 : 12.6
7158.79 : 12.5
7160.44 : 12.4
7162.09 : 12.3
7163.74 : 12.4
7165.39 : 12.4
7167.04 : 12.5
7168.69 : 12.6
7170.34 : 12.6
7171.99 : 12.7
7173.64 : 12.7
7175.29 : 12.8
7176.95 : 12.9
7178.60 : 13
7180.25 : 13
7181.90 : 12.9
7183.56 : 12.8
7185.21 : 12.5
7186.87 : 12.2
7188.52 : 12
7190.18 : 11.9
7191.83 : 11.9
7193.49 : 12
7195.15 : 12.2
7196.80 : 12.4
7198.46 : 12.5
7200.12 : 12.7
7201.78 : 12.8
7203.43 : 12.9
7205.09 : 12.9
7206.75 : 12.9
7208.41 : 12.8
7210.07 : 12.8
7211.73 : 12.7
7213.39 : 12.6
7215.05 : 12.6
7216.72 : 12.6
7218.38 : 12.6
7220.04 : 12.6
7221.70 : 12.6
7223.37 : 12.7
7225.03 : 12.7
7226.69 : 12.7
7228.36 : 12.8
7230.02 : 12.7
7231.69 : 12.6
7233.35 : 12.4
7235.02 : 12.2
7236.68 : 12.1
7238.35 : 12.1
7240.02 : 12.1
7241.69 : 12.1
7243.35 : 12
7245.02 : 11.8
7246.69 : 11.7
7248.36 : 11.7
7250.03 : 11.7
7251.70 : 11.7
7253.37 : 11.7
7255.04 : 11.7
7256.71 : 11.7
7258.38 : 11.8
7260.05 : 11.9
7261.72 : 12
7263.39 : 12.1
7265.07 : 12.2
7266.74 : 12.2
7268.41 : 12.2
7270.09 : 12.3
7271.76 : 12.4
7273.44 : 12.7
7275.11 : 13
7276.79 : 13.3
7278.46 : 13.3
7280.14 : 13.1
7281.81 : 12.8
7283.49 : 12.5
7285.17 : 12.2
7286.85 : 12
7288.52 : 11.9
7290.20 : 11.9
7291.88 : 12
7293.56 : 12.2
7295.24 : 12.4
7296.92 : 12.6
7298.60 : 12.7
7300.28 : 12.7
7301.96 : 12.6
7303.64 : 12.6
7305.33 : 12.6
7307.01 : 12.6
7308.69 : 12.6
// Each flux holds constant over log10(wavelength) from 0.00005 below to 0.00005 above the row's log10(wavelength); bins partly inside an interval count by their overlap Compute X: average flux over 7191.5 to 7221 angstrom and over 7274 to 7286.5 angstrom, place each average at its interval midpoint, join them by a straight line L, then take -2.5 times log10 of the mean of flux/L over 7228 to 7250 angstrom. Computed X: 0.05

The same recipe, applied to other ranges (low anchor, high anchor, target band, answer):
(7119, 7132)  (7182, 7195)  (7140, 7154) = -0.02 mag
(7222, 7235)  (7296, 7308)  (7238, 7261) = 0.07 mag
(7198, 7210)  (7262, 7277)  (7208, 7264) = 0.03 mag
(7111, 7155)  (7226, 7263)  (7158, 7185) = -0.03 mag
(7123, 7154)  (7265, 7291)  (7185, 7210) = 0.01 mag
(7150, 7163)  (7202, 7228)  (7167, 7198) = 0.01 mag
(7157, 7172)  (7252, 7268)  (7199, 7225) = -0.04 mag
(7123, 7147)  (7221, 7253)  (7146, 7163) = -0.01 mag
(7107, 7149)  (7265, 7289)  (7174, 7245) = 0.00 mag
